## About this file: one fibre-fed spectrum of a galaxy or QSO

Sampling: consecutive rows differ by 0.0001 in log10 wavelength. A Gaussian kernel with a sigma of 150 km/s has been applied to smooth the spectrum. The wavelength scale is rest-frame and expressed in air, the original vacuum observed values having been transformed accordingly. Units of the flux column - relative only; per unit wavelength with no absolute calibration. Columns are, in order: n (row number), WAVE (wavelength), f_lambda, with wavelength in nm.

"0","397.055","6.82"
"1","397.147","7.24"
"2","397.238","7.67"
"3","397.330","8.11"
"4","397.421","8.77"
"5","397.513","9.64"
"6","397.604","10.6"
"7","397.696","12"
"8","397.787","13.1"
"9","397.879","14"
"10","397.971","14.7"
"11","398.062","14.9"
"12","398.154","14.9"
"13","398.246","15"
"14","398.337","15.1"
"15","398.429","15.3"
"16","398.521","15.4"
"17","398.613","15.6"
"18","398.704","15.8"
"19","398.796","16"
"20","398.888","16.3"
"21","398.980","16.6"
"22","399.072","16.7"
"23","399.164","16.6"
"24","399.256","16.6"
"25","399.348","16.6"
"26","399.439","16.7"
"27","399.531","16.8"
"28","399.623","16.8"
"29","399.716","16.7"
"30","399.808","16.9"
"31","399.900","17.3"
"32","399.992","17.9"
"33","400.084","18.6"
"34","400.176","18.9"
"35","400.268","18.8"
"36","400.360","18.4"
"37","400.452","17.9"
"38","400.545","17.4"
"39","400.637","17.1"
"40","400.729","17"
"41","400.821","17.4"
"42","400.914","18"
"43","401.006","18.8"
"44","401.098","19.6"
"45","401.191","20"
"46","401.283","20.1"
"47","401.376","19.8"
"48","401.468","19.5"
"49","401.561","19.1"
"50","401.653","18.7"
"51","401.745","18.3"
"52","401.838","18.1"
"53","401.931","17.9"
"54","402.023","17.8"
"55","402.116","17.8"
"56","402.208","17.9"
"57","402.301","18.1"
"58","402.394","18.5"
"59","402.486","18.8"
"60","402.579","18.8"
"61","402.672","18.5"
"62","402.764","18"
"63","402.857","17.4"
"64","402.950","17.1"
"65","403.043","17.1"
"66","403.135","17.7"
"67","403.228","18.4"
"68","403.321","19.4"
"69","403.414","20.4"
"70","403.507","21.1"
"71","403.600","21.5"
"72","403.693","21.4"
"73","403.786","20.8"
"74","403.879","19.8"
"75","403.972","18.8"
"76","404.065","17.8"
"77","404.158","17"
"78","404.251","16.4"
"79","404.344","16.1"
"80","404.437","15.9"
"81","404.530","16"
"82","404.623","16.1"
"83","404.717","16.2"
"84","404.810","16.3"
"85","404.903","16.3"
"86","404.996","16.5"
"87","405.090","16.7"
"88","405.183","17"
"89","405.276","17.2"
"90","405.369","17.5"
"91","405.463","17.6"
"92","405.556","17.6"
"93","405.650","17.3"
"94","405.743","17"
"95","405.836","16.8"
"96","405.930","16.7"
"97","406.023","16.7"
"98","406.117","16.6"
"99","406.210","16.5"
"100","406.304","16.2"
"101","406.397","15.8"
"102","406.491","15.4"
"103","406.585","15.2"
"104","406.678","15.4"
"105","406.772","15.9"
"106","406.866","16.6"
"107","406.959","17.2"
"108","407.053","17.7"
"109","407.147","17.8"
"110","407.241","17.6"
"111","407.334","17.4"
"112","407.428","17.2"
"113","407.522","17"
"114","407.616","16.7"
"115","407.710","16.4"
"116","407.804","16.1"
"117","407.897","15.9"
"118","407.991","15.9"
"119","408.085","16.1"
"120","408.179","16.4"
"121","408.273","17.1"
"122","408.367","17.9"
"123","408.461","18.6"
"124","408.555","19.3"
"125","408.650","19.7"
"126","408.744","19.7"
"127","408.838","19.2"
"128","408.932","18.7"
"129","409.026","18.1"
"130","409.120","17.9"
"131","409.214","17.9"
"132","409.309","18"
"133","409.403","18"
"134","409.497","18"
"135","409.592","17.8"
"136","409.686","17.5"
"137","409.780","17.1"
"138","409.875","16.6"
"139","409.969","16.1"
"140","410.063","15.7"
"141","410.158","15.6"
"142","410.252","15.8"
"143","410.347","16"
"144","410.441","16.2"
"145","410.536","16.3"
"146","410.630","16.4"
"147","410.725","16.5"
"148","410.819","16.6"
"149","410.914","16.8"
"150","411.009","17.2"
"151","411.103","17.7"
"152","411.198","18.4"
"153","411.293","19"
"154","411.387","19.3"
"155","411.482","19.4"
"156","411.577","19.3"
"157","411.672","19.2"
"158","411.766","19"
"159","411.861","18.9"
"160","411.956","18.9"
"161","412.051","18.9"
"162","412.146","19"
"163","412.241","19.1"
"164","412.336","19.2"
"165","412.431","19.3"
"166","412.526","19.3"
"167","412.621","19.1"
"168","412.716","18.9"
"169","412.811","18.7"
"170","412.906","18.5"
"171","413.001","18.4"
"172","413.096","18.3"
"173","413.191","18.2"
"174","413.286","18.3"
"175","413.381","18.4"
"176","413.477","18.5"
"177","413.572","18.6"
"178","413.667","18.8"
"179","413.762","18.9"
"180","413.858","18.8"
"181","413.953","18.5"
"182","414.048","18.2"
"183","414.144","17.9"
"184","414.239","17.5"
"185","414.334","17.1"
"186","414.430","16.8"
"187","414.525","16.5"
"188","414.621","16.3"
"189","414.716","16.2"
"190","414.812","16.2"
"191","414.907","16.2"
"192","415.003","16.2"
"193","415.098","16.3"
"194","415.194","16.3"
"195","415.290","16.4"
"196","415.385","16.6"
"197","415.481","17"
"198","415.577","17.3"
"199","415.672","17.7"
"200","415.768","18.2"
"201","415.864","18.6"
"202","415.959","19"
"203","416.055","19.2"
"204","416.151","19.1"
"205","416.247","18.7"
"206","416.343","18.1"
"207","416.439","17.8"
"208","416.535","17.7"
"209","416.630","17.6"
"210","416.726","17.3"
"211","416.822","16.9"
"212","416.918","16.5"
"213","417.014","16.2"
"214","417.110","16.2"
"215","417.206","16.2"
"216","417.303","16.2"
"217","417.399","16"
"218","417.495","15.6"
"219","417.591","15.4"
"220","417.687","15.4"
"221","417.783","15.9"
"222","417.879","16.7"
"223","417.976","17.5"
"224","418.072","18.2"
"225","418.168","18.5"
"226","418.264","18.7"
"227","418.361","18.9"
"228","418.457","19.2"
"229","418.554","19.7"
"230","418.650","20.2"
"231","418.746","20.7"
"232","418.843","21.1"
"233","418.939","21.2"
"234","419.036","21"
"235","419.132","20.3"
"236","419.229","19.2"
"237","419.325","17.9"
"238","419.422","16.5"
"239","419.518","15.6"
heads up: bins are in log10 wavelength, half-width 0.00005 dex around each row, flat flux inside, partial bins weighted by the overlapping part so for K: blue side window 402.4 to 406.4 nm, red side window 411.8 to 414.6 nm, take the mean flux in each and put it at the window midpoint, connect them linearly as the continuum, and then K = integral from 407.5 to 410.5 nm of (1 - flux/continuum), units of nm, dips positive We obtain 0.13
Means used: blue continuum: 17.7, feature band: 17.3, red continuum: 18.4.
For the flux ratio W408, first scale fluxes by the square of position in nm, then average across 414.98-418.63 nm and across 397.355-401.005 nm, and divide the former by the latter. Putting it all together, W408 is 1.19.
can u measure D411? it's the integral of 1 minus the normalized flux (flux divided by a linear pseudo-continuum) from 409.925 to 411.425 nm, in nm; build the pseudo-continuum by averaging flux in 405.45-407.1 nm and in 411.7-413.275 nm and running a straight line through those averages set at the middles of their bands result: 0.11 nm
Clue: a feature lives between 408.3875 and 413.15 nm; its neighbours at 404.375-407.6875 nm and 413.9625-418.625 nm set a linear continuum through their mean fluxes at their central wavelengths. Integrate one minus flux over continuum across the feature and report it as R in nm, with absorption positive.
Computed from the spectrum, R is -0.31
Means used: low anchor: 16.7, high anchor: 17.3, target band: 18.1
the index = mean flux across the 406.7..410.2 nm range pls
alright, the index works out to 17.3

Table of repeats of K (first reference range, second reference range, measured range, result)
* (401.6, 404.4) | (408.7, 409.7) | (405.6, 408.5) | 0.27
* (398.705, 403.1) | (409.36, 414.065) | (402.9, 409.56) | 0.18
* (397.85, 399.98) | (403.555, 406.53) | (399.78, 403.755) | -0.47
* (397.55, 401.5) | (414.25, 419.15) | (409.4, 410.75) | 0.05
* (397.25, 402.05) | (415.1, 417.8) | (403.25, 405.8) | -0.19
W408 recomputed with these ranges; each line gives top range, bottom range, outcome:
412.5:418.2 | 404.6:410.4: 1.07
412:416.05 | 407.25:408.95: 1.05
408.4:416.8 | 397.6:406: 1.09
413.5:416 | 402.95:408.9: 1.04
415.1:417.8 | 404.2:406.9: 1.10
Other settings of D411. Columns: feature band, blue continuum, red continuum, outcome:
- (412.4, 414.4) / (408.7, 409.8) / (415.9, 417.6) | -0.09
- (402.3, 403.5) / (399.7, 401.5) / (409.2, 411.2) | -0.03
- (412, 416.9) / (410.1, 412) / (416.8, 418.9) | -0.09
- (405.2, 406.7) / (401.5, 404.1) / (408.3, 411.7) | 0.14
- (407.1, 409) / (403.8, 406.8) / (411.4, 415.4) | -0.04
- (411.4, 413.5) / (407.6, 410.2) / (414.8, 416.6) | -0.16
